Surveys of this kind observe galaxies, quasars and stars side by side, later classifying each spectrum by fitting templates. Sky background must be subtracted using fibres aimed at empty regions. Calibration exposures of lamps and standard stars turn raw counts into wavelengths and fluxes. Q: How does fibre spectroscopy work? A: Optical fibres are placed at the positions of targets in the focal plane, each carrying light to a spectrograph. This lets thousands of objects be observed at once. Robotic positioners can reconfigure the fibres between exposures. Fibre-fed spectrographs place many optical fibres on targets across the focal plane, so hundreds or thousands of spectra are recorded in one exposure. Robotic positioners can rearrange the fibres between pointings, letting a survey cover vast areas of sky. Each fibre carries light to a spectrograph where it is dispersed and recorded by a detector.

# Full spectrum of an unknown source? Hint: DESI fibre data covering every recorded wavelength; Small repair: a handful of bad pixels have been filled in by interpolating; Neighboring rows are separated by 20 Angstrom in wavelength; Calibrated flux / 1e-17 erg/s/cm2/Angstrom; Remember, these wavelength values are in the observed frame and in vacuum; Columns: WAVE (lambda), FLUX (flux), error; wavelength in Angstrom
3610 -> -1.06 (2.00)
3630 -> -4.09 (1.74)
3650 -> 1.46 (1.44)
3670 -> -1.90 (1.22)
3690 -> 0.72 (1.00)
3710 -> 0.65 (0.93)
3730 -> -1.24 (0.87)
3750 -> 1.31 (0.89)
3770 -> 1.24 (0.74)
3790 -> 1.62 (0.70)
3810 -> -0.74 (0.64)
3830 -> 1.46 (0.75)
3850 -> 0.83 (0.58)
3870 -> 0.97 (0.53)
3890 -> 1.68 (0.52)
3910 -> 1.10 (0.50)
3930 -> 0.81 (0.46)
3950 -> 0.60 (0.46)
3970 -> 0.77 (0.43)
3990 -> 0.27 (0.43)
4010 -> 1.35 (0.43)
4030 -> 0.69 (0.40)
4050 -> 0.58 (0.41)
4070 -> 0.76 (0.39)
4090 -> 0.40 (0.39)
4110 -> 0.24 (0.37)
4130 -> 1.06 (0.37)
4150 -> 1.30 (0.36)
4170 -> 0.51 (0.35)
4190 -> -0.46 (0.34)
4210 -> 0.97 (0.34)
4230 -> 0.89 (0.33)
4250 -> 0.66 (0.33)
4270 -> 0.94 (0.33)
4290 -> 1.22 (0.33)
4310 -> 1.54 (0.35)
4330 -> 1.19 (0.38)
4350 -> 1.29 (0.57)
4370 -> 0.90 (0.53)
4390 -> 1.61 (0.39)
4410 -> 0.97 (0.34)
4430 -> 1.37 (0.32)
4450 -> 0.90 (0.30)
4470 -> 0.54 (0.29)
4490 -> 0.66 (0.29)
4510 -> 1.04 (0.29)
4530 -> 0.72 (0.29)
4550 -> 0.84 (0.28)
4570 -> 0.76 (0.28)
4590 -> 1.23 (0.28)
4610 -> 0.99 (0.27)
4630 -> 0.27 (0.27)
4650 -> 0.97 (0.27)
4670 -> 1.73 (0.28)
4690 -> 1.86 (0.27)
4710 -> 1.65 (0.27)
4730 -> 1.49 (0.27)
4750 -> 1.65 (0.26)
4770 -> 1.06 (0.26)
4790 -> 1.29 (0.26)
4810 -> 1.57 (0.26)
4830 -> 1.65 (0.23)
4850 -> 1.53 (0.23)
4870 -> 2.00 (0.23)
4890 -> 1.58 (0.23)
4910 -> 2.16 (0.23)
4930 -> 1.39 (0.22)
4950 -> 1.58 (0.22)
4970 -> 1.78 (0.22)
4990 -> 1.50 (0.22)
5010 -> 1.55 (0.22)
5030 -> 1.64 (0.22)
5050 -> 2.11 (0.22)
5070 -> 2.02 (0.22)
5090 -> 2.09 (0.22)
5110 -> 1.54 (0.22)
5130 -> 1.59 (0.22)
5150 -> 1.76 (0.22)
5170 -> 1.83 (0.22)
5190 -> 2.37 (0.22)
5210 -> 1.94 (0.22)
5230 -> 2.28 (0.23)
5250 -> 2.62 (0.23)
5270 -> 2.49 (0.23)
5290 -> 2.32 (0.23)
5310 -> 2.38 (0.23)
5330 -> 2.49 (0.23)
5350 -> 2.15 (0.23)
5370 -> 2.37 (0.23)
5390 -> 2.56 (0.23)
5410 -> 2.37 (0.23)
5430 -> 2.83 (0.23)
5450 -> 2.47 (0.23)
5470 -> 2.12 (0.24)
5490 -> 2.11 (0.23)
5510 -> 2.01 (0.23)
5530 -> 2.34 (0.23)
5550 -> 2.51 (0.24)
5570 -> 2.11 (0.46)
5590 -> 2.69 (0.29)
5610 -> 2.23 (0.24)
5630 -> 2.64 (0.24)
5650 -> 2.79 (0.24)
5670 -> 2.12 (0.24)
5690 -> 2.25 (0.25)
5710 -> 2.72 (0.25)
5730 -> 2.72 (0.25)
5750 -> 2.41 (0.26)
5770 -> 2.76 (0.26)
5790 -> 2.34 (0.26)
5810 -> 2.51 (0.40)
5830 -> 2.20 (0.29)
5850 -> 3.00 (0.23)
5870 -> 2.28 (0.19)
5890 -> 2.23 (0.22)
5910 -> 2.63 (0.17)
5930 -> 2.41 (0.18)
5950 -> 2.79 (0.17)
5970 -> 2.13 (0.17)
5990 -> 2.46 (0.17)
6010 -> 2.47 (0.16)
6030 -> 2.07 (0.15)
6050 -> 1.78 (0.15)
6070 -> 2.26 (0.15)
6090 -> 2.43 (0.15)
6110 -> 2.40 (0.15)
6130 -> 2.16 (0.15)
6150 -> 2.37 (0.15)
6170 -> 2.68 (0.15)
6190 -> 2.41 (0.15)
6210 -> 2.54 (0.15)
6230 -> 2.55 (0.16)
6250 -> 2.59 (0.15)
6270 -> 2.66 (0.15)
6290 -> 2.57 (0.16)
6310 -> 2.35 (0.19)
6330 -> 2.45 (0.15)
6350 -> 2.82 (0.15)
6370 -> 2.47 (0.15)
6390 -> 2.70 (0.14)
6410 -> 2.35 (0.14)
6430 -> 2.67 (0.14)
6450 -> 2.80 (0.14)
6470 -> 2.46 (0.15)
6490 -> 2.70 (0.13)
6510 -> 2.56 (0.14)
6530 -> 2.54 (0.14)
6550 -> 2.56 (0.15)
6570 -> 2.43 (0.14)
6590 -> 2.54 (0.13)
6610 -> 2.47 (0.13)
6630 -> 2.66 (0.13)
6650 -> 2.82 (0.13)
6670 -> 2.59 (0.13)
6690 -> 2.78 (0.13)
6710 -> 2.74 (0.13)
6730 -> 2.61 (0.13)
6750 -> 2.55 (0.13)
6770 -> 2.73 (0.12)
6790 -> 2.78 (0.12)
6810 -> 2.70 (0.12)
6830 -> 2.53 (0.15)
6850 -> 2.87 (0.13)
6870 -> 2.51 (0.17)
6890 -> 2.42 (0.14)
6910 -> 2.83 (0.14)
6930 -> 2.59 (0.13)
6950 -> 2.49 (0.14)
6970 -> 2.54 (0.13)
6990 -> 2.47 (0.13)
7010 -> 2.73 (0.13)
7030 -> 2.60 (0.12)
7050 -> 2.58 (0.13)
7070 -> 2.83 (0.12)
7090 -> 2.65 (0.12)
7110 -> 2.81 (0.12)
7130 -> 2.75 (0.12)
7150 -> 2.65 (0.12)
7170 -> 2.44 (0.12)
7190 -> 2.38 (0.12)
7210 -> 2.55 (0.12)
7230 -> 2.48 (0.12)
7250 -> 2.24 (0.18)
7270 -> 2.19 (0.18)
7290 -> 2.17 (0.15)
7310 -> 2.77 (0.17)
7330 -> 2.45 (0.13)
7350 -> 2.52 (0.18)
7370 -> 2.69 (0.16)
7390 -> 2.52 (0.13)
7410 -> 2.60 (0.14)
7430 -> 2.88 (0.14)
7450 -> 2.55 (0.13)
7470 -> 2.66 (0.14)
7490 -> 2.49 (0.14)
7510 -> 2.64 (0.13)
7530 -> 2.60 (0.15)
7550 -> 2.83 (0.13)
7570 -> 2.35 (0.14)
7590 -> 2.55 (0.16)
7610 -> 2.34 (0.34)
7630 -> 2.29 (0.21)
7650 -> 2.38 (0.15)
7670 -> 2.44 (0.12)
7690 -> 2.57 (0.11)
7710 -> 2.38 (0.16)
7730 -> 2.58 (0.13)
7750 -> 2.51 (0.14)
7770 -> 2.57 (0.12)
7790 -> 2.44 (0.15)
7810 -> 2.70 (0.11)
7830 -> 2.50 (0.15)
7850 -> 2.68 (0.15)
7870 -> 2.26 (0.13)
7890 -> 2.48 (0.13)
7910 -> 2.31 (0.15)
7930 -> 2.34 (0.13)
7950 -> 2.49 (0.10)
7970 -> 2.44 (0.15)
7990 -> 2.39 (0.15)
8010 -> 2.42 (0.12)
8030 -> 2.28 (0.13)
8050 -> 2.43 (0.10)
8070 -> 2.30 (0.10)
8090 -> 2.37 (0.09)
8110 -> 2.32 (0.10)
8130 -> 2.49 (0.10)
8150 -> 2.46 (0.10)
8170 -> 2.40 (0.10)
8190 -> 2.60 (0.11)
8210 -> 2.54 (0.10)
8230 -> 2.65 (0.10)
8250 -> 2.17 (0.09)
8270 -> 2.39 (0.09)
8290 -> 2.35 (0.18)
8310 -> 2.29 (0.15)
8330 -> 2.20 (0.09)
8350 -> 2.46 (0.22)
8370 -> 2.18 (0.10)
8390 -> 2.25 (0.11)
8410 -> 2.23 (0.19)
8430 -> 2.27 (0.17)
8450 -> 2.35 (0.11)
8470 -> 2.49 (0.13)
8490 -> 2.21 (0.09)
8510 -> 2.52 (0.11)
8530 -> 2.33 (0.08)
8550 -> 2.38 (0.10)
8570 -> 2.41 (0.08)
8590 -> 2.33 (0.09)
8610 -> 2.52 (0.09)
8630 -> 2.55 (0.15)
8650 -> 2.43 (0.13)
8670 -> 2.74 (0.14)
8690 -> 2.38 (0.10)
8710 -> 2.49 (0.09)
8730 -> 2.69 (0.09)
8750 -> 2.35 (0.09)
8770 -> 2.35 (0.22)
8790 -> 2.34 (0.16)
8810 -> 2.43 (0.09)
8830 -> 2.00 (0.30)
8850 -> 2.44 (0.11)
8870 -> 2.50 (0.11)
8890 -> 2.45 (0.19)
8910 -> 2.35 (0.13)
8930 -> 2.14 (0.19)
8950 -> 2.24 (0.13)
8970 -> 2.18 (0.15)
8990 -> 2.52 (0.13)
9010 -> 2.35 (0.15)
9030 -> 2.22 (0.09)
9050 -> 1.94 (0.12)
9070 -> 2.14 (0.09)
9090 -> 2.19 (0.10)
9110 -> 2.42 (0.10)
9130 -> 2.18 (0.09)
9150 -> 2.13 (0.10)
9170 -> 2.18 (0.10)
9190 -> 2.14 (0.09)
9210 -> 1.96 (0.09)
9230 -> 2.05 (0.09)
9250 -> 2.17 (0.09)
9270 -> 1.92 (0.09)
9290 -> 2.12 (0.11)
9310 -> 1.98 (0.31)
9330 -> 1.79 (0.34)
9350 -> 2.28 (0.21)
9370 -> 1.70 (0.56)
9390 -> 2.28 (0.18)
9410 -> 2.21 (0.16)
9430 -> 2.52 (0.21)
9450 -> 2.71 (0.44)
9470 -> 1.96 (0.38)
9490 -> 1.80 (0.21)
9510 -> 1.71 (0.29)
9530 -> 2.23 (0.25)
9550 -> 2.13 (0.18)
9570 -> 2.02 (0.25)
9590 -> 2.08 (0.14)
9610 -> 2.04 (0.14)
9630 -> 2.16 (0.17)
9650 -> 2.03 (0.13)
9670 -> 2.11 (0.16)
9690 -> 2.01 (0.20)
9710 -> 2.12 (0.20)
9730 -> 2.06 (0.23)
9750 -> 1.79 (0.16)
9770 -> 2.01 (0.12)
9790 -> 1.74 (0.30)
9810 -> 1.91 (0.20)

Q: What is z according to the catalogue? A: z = 0.17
